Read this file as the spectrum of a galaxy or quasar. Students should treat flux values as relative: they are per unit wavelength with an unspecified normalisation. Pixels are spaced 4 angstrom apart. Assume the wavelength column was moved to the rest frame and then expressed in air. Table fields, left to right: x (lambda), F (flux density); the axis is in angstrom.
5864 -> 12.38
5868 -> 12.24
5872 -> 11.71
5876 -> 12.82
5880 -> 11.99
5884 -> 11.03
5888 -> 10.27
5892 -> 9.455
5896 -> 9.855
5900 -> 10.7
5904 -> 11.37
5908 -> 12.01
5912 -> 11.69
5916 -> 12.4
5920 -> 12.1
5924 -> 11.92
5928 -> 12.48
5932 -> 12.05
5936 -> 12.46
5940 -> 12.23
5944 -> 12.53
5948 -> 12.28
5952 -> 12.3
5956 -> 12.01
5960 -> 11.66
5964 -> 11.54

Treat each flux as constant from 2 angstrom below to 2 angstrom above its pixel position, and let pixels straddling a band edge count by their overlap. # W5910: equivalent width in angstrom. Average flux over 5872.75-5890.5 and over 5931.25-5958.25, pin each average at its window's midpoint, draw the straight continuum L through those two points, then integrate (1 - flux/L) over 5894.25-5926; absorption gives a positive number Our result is 0.9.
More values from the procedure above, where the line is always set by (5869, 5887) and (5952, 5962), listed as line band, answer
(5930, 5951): -0.71 angstrom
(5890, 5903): 1.90 angstrom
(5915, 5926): -0.22 angstrom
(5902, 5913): 0.16 angstrom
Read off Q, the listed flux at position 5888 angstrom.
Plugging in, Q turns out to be 10.27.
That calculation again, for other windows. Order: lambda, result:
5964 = 11.54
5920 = 12.1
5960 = 11.66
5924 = 11.92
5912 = 11.69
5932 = 12.05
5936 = 12.46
